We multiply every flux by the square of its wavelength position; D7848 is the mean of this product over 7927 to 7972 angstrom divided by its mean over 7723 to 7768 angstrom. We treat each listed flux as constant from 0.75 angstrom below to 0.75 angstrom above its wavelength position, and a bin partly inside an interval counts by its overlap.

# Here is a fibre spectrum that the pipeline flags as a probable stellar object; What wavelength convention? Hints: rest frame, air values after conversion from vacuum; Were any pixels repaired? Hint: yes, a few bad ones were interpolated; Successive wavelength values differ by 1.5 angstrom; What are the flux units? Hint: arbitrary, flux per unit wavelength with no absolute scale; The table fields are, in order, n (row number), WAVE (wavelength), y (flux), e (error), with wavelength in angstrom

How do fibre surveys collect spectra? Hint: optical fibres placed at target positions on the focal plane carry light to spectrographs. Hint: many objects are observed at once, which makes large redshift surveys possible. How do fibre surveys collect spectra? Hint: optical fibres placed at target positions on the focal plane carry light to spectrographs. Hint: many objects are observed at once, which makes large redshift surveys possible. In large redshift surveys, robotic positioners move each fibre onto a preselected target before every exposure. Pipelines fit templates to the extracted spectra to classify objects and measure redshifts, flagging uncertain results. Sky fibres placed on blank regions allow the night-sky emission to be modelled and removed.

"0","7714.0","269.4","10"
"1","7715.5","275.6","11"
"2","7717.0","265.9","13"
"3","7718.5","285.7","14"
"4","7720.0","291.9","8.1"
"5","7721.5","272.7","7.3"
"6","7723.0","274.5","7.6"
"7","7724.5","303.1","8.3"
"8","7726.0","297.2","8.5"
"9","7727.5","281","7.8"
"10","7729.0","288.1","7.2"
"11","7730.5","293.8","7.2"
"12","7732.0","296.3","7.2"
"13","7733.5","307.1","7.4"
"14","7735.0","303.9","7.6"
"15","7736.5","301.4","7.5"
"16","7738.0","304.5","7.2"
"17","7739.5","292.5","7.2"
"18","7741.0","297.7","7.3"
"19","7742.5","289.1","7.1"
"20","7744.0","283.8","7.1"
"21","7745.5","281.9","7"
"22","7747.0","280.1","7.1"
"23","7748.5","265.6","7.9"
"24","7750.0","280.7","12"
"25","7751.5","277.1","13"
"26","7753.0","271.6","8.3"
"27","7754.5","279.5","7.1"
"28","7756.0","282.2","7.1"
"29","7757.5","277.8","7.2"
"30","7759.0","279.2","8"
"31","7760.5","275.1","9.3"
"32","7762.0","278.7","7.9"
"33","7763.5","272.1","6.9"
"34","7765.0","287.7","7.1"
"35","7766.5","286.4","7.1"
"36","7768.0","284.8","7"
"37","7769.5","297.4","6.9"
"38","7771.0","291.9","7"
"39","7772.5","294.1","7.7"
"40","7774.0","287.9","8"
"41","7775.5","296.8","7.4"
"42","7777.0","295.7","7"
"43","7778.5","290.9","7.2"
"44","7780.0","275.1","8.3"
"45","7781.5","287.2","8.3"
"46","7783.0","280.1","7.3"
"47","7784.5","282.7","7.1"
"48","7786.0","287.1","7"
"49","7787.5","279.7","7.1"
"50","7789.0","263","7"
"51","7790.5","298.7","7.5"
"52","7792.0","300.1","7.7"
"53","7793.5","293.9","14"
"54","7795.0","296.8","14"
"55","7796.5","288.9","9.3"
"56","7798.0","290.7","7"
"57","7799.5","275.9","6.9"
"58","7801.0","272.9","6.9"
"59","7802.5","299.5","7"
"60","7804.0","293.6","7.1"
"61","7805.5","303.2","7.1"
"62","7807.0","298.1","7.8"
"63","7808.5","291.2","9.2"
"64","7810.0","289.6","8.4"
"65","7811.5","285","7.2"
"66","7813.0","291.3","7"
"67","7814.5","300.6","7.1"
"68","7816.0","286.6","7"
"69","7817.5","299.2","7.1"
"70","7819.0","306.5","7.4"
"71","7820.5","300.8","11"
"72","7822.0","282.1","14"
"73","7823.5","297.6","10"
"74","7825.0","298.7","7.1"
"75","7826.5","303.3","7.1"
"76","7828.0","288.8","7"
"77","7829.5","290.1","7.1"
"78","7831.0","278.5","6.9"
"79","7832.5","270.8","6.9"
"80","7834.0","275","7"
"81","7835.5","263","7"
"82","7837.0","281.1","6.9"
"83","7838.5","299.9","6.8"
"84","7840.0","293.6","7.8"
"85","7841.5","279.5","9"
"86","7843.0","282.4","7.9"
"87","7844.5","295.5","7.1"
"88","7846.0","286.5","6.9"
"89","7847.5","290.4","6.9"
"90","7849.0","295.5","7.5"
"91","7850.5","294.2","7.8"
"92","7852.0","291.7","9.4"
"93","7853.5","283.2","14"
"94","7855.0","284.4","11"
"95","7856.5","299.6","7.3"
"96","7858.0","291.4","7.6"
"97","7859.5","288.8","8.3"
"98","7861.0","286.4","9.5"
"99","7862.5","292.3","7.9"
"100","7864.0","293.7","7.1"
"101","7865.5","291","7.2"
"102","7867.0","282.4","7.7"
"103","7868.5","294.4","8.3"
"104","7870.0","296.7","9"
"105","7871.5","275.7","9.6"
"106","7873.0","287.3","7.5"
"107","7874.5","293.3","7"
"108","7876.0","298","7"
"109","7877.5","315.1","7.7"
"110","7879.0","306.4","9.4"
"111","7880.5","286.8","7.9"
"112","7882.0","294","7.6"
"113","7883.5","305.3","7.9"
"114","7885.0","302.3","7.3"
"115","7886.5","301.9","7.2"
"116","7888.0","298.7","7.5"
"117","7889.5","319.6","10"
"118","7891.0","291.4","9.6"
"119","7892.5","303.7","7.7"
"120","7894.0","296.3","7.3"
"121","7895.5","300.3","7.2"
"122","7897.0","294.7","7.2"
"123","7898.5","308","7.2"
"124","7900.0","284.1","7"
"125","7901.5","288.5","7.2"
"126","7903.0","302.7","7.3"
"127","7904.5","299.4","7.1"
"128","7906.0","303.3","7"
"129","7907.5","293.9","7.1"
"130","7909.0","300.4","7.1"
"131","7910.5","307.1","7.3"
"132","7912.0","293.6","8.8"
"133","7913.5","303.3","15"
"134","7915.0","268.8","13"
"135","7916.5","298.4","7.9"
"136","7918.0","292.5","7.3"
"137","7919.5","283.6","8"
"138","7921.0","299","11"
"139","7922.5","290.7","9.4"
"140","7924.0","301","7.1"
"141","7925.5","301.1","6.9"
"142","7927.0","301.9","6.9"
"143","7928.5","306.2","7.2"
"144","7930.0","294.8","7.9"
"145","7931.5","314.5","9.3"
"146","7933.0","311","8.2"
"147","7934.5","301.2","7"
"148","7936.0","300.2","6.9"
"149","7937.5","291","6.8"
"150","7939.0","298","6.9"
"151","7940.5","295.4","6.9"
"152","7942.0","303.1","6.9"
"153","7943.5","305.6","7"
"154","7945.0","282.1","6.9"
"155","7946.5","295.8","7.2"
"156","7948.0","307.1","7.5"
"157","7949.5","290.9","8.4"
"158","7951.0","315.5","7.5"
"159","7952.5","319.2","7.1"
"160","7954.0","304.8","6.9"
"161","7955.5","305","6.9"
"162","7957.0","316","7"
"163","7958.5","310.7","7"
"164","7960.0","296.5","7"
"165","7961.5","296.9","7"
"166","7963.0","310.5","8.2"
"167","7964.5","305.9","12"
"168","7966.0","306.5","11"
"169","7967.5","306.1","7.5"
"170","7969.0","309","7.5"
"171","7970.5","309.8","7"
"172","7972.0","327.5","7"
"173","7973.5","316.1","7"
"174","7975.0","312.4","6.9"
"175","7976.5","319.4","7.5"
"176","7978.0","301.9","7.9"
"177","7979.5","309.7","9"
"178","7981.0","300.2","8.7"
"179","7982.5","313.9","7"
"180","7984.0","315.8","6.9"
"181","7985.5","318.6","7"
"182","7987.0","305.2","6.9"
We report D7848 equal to 1.12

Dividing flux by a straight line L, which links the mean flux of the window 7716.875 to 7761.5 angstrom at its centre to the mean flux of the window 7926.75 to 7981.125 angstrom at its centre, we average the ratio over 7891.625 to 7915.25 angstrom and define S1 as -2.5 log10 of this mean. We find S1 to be 0.01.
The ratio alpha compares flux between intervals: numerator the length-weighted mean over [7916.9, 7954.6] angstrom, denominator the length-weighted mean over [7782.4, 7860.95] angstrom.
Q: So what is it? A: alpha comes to 1.0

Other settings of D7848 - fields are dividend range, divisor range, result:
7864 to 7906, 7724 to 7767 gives 1.07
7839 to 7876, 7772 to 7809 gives 1.02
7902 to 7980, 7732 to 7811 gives 1.10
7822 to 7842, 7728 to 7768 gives 1.02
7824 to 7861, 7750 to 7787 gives 1.03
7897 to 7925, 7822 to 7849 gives 1.05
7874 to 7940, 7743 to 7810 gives 1.08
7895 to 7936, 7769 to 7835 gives 1.06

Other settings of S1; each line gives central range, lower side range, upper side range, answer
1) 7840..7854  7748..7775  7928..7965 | 0.010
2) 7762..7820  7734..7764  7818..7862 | -0.012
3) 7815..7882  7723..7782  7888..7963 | 0.014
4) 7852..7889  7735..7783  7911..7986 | 0.009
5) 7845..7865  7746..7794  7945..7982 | 0.013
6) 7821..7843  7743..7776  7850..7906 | 0.016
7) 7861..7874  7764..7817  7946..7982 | 0.032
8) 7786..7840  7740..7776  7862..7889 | -0.002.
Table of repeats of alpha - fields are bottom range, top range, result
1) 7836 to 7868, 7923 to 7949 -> 1.04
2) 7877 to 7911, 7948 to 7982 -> 1.03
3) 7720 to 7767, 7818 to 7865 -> 1.01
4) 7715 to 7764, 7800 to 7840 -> 1.02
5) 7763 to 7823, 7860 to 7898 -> 1.02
